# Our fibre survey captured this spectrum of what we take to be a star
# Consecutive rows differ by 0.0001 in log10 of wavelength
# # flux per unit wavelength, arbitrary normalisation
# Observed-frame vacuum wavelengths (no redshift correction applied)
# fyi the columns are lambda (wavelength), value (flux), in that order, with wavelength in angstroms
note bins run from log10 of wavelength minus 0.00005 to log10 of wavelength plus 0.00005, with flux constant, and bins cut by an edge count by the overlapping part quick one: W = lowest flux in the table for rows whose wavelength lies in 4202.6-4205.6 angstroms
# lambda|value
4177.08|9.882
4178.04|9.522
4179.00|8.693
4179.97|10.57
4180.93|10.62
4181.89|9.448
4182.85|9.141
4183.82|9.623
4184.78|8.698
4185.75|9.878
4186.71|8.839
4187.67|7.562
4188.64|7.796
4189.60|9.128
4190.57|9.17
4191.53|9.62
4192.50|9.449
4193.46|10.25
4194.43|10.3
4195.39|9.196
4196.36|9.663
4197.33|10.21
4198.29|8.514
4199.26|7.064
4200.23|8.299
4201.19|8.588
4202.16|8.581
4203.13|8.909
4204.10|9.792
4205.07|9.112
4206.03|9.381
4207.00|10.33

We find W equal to 8.909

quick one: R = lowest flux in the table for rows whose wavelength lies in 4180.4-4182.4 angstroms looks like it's 9.448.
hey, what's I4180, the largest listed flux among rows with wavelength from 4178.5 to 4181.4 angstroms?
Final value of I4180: 10.62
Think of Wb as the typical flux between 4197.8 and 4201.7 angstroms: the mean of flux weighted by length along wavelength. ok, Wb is 8.14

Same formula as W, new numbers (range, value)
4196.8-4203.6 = 7.064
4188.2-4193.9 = 7.796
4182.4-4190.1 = 7.562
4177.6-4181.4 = 8.693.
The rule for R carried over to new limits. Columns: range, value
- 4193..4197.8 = 9.196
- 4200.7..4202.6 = 8.581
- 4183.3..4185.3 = 8.698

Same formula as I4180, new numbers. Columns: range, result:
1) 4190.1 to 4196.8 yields 10.3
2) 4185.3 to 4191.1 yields 9.878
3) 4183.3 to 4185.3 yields 9.623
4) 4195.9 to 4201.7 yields 10.21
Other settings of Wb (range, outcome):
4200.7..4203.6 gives 8.7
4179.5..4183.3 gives 9.97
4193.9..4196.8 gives 9.72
